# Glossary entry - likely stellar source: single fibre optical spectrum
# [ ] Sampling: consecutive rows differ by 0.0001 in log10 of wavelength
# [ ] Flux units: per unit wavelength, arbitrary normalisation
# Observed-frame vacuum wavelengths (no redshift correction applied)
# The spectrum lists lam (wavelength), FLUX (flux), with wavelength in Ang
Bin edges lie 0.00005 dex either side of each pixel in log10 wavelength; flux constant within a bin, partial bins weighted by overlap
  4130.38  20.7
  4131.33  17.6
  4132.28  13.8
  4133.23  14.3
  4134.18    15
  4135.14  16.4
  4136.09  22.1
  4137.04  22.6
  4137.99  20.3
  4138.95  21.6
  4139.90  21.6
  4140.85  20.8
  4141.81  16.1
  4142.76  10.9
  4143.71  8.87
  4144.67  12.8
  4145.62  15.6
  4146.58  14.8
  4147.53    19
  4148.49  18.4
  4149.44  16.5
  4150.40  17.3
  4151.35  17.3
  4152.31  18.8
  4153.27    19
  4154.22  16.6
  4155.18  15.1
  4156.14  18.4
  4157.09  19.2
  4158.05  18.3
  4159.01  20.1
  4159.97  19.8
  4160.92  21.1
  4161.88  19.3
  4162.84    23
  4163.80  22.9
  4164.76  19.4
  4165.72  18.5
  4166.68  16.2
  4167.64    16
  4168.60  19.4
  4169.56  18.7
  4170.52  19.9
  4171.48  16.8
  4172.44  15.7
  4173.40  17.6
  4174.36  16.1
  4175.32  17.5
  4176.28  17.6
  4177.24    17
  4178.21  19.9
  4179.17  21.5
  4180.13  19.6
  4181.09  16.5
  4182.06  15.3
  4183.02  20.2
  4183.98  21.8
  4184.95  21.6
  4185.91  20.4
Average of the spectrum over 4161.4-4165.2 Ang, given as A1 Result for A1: 21.1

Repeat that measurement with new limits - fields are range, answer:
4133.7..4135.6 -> 15.6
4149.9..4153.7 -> 18.1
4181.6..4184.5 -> 19.2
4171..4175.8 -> 16.8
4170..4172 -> 18.3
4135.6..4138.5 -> 21.6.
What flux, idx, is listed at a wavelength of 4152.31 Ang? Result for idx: 18.8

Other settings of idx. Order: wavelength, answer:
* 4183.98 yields 21.8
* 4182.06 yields 15.3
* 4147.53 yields 19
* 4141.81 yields 16.1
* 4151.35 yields 17.3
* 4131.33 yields 17.6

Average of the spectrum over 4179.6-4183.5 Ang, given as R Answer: 18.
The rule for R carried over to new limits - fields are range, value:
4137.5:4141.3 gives 21.1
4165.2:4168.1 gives 16.9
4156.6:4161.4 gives 19.7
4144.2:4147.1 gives 14.5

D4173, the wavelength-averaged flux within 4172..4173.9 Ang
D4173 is 16.7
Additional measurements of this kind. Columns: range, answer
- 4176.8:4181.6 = 18.9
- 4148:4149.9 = 17.5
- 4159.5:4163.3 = 20.8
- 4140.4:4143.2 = 15.9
